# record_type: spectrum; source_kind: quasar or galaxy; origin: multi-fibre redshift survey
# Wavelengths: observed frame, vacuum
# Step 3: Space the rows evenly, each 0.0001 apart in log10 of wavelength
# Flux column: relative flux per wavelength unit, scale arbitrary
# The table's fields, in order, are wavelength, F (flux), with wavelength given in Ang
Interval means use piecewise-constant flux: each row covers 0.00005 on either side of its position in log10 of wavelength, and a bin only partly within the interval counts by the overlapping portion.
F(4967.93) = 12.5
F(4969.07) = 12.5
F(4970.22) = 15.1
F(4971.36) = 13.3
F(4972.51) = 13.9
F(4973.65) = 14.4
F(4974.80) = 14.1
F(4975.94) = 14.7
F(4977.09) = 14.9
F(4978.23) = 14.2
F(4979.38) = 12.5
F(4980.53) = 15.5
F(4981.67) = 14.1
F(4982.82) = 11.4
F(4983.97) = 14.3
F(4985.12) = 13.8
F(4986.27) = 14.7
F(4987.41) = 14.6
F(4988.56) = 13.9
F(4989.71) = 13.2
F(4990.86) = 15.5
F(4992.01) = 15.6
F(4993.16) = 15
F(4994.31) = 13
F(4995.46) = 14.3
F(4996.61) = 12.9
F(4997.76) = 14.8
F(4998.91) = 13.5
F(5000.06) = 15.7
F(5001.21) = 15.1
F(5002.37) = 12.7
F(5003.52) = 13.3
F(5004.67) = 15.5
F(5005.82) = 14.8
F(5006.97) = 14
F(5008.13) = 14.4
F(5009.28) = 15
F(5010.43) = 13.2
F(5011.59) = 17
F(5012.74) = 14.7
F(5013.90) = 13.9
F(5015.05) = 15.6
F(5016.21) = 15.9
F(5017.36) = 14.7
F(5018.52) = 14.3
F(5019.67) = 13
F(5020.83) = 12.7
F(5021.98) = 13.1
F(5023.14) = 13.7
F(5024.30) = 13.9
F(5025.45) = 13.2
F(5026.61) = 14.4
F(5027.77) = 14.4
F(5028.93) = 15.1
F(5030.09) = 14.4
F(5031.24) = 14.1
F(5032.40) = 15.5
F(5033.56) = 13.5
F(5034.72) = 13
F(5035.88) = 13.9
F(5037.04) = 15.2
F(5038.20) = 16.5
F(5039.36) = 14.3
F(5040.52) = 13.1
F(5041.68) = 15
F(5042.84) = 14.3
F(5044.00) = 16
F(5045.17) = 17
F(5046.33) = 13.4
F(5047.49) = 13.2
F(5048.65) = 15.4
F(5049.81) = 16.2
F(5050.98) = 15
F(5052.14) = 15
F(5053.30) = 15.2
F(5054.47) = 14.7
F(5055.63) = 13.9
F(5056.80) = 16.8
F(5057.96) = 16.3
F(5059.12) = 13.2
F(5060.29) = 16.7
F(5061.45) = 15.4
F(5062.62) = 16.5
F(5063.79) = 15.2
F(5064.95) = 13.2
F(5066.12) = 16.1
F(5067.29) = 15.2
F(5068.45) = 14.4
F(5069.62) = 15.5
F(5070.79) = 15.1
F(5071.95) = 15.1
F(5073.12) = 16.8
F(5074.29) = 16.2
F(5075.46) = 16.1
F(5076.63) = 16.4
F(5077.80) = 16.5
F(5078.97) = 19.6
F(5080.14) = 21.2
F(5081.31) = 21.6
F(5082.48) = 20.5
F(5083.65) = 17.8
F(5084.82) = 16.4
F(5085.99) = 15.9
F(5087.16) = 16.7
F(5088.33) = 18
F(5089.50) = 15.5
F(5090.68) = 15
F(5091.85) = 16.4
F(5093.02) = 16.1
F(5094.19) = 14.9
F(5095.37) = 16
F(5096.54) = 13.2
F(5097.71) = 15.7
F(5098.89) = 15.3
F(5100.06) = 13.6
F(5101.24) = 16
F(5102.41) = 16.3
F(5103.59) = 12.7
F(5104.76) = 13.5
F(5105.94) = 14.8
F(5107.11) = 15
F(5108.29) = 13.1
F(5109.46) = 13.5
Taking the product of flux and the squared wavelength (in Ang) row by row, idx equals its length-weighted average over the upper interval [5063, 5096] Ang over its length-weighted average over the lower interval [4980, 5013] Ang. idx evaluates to 1.2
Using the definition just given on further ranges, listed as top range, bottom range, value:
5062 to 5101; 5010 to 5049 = 1.15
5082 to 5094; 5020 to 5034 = 1.23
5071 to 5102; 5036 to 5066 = 1.12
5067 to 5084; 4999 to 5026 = 1.23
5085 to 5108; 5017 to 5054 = 1.09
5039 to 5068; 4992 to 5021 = 1.06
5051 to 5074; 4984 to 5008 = 1.10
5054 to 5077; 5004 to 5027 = 1.10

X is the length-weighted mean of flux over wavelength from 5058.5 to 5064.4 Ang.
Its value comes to 15.4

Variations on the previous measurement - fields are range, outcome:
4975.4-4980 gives 14.1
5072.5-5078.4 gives 16.4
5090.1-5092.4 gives 15.7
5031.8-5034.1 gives 14.5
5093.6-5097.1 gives 14.7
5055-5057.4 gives 15.4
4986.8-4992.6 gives 14.6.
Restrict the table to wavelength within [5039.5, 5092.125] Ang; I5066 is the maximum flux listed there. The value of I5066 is 21.6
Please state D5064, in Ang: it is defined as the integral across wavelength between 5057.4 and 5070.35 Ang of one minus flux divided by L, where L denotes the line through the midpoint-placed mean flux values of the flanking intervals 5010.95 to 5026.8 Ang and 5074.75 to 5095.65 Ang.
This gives 0.8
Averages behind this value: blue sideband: 14.3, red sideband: 17.3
